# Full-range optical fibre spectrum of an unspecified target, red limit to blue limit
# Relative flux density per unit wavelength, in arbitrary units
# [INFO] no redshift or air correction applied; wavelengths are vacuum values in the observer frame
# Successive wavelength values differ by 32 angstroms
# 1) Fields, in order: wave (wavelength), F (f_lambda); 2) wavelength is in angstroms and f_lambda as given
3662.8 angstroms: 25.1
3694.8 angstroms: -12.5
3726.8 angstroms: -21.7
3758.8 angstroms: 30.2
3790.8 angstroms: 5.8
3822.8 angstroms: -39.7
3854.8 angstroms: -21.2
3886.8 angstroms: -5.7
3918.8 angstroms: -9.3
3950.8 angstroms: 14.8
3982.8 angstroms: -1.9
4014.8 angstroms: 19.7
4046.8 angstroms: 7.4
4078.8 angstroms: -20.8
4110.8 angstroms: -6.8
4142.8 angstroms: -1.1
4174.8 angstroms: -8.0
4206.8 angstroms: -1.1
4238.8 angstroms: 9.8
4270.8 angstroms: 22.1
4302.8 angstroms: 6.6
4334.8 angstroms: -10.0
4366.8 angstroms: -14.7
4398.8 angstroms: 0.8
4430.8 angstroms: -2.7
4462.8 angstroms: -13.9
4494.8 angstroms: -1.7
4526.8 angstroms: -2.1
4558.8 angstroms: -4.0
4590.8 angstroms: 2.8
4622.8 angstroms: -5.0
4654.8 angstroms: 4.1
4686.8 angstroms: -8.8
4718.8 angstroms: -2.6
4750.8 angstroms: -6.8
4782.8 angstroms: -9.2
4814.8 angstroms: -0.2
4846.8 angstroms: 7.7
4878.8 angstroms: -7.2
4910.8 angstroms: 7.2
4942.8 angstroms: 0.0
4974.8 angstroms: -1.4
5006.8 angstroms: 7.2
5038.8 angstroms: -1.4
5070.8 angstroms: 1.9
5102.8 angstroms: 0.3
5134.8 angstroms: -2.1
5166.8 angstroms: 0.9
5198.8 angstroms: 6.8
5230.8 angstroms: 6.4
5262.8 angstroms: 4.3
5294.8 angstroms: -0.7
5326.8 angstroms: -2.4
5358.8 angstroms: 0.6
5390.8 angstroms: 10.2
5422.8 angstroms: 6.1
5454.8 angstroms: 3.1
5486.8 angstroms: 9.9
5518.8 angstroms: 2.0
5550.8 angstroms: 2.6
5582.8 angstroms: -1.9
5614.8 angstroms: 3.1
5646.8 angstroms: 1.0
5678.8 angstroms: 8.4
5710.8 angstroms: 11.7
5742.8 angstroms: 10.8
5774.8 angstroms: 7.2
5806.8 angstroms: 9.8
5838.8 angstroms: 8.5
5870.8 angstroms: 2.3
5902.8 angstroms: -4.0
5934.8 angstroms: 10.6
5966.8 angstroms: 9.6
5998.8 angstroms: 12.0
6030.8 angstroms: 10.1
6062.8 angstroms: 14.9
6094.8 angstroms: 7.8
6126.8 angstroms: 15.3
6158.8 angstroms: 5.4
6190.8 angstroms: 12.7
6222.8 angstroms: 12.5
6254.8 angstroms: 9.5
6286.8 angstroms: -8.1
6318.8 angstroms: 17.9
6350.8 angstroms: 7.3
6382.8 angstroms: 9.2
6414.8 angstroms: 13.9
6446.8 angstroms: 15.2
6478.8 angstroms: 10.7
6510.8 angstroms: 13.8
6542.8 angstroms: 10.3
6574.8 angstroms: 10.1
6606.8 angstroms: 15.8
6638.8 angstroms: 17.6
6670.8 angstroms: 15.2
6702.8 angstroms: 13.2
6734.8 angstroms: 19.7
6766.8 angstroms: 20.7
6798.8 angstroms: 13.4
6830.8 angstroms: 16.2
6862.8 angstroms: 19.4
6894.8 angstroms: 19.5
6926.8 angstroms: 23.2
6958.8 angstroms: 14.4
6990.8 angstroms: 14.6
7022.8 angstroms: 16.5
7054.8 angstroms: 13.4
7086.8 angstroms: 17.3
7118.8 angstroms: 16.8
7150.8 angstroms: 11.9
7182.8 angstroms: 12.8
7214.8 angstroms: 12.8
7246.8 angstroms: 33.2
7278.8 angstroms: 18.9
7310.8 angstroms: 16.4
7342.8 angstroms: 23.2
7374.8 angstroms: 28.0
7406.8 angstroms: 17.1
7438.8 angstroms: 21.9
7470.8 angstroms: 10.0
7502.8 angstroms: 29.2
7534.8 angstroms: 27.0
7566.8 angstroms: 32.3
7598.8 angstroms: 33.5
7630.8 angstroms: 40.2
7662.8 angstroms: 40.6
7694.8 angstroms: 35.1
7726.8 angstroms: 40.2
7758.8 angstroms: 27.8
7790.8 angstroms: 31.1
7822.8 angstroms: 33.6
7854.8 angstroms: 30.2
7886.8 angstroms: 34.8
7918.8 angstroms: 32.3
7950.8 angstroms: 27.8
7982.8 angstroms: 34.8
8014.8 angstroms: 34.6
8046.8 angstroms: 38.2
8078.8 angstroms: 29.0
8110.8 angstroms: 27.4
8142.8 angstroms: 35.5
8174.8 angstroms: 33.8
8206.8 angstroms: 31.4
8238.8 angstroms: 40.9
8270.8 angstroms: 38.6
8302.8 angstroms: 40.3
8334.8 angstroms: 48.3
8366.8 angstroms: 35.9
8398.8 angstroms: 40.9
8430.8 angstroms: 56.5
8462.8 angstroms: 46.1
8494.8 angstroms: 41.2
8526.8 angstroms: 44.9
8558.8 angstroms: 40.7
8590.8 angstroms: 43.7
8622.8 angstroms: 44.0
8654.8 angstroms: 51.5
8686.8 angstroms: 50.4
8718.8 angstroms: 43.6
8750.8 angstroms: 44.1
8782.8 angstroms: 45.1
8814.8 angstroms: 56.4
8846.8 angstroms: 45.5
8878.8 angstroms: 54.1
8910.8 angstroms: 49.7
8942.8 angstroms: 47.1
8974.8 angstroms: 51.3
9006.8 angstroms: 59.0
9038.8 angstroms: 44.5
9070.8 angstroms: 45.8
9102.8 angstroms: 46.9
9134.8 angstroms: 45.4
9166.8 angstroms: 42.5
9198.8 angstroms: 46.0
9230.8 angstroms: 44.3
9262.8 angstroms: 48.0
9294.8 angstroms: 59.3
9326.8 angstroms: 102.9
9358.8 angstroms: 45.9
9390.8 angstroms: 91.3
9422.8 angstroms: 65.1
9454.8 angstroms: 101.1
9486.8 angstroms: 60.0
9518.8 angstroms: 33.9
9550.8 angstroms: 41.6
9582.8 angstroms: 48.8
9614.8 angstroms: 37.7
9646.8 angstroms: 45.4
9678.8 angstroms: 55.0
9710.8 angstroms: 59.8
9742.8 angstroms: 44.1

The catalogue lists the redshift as 0.88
